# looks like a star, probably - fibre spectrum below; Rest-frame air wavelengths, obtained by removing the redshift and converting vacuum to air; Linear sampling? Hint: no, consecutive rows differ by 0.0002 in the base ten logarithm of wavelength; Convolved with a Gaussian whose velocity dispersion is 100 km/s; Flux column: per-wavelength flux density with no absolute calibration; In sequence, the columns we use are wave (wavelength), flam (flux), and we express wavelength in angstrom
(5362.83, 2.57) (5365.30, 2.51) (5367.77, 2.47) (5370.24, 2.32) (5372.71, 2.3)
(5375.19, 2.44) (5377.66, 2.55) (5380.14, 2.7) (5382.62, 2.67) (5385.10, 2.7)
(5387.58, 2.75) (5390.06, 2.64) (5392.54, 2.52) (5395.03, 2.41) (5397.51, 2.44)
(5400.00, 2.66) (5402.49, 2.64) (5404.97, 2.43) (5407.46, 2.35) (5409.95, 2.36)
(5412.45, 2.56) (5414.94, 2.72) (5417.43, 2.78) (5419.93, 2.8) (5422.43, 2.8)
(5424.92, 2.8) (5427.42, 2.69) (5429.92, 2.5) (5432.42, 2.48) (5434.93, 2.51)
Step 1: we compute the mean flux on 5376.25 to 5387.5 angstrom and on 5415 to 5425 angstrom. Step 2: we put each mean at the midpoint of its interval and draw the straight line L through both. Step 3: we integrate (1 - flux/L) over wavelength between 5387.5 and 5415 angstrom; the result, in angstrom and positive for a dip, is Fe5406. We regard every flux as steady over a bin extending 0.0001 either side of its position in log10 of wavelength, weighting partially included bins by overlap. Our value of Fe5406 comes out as 2.0 angstrom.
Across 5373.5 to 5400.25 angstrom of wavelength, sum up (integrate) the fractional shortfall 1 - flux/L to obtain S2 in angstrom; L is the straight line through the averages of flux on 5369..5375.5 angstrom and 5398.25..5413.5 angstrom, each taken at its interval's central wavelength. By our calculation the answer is -1.93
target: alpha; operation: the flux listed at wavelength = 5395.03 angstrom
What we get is 2.41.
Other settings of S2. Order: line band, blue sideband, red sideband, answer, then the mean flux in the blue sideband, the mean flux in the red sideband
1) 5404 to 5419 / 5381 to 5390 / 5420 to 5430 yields 1.0 angstrom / 2.7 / 2.73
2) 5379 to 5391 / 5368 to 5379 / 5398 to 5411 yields -1.2 angstrom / 2.41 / 2.49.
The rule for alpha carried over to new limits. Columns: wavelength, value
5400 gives 2.66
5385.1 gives 2.7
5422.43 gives 2.8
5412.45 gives 2.56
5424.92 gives 2.8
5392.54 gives 2.52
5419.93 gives 2.8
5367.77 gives 2.47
